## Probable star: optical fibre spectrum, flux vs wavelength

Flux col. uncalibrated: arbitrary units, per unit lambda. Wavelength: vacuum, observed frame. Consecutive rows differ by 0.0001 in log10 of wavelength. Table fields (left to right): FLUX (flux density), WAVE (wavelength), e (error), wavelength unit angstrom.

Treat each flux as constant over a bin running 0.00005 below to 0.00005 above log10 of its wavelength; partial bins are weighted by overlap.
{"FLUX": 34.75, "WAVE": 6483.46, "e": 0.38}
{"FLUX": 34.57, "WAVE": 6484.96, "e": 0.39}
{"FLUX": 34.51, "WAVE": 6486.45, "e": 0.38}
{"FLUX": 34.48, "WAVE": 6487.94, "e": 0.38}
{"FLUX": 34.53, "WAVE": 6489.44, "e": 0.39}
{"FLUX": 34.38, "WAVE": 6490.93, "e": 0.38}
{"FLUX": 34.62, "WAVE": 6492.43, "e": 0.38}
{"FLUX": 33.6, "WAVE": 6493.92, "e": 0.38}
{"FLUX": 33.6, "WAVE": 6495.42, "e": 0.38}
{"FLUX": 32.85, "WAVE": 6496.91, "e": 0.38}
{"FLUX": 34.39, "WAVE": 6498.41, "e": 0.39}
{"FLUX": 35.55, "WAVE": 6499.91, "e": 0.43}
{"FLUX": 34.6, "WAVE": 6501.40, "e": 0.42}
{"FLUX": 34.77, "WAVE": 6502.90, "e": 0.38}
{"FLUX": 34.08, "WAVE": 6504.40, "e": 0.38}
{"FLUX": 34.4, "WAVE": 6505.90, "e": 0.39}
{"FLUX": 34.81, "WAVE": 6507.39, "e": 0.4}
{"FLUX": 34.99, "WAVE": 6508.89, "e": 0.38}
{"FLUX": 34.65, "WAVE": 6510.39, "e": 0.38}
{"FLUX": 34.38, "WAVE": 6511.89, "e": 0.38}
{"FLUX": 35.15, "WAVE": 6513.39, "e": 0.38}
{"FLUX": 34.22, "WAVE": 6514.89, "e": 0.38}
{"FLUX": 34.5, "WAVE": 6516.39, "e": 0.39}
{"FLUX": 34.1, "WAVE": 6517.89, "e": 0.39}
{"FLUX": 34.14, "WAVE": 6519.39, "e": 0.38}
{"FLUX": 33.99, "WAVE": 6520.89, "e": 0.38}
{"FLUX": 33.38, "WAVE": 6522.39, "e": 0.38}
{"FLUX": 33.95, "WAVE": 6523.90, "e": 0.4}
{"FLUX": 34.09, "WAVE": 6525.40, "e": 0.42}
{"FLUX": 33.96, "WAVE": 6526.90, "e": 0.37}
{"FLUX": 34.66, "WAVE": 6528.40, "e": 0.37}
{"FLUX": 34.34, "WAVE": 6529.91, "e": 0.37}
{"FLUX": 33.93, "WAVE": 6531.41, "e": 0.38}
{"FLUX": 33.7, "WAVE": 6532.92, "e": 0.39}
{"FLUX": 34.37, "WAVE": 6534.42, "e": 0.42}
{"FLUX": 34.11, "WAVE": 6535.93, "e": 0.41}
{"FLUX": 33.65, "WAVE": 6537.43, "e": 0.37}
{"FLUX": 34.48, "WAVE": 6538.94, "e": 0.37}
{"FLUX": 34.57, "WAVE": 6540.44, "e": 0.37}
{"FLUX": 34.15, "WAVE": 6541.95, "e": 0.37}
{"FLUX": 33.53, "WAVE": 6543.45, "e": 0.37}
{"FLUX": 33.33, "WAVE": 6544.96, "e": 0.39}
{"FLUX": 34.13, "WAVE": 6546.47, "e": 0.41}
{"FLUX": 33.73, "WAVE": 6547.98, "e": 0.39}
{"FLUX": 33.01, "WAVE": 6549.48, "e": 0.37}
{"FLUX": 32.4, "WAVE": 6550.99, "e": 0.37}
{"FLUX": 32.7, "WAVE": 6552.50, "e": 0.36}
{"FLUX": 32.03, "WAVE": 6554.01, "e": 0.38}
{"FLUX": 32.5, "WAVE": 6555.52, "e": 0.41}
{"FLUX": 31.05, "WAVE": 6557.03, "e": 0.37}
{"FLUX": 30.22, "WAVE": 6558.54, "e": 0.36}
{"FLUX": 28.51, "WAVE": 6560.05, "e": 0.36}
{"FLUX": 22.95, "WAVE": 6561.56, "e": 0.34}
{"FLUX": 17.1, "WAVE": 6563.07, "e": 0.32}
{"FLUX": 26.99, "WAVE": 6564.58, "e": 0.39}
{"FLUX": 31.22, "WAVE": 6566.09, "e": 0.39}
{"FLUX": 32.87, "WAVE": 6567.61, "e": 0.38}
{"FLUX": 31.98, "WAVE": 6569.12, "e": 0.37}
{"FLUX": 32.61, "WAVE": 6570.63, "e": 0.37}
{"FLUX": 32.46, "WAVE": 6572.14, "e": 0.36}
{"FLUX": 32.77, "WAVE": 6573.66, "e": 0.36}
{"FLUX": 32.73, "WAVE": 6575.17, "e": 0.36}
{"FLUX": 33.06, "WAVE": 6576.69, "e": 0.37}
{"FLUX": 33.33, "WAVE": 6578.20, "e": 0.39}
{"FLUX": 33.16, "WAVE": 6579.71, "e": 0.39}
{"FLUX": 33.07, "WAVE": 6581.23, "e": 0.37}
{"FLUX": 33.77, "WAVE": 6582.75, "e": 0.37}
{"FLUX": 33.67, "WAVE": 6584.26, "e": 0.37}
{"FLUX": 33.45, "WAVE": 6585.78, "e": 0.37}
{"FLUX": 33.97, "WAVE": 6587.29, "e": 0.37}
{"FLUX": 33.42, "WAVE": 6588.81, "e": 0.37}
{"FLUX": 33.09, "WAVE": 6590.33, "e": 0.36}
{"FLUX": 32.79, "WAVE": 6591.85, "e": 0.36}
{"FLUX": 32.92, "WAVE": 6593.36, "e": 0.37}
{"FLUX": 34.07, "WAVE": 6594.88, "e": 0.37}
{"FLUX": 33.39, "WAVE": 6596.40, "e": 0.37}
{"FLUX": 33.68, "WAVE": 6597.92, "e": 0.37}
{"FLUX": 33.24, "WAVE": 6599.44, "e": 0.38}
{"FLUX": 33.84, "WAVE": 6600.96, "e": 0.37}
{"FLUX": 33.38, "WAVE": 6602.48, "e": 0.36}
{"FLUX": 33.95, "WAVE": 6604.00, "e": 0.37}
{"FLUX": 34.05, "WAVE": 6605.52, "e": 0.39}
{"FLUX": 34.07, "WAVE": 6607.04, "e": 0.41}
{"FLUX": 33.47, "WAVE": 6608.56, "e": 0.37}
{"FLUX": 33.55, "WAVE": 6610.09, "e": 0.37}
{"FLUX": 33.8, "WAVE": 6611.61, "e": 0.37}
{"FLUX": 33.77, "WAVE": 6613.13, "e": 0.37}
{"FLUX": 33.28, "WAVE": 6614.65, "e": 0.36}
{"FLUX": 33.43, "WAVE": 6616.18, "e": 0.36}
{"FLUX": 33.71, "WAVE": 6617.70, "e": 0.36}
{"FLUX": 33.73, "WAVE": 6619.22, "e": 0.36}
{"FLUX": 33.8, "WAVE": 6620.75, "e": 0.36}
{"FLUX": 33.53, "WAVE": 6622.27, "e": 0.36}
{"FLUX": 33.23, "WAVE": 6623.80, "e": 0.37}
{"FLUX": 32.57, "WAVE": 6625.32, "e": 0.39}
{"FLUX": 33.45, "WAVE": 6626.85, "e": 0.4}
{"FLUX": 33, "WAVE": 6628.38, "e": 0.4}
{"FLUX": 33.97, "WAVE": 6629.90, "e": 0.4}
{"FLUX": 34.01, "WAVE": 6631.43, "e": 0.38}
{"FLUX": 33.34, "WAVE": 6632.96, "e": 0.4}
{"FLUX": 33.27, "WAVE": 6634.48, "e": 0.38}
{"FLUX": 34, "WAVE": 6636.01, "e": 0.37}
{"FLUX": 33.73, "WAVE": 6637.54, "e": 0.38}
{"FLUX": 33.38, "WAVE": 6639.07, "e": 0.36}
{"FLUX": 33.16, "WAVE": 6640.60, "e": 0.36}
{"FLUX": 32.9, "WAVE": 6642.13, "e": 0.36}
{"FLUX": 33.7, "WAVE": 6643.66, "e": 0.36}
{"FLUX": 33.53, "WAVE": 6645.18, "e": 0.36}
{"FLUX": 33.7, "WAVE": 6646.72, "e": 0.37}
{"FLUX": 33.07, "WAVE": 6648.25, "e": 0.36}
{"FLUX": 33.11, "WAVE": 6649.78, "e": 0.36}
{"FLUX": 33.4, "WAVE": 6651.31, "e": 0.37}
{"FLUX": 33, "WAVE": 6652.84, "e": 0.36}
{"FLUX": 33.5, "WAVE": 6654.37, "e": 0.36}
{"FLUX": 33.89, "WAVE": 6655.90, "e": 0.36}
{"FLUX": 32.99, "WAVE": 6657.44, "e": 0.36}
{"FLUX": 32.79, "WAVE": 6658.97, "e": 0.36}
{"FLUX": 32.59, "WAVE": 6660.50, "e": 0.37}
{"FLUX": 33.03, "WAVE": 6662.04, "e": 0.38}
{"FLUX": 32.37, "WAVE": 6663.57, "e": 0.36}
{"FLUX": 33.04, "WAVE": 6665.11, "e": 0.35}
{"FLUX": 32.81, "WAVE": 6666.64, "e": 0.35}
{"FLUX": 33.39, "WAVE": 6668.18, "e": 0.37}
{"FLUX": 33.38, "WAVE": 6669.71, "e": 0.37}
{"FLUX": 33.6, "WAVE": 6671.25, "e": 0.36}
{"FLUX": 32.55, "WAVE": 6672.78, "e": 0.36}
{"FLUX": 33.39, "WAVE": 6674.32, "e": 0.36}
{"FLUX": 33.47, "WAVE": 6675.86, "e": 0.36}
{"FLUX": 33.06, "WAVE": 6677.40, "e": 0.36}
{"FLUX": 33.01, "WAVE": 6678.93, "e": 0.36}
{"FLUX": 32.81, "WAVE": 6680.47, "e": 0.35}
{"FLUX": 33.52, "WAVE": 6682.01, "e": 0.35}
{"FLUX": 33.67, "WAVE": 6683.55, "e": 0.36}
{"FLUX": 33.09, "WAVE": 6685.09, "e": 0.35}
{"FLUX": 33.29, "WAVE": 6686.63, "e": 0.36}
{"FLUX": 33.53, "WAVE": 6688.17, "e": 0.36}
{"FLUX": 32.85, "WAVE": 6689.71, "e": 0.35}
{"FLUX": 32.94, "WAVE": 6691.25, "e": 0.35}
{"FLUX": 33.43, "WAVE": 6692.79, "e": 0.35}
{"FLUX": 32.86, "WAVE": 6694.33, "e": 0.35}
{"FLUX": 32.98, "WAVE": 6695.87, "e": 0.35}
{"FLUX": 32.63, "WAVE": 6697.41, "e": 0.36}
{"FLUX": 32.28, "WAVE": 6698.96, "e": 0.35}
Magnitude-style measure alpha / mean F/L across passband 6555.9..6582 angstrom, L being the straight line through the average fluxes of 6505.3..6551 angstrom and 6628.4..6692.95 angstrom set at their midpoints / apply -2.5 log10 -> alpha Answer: 0.117 mag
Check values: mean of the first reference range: 34.1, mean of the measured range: 30.4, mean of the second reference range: 33.3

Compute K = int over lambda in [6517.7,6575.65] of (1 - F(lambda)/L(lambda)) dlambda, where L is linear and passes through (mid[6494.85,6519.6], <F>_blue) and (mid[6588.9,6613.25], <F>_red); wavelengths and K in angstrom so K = 3.03 angstrom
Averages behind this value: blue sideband 34.4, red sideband 33.6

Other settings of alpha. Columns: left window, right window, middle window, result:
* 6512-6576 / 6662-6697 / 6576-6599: -0.02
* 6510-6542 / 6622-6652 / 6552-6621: 0.05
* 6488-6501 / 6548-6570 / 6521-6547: -0.08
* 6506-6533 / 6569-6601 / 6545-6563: 0.10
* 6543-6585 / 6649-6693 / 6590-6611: -0.05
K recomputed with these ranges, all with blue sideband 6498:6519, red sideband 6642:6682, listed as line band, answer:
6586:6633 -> 0.18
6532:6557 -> 0.60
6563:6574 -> 1.17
